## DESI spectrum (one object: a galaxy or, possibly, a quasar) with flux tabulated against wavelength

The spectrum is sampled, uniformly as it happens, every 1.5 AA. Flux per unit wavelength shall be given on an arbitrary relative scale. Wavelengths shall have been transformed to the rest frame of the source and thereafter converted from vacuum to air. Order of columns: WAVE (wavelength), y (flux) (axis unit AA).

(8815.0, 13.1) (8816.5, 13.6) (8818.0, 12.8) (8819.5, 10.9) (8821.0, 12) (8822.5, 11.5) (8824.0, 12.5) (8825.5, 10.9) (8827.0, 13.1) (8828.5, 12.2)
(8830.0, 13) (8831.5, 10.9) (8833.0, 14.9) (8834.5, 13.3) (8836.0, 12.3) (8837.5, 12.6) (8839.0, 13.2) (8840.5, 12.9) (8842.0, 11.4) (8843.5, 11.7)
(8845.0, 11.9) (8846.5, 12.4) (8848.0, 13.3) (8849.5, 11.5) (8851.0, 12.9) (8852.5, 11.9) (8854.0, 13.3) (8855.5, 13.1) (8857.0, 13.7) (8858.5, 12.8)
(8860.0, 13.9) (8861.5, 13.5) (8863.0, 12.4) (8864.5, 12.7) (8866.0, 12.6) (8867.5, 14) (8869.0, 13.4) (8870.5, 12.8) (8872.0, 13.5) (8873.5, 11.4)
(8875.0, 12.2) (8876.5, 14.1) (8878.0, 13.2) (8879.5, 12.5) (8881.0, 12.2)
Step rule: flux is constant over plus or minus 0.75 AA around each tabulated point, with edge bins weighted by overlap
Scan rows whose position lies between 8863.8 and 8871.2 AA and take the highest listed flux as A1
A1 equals 14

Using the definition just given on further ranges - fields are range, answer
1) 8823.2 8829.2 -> 13.1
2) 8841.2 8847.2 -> 12.4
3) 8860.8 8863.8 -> 13.5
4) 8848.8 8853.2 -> 12.9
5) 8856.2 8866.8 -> 13.9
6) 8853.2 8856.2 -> 13.3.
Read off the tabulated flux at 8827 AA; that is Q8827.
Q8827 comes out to 13.1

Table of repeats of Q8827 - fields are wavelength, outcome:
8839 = 13.2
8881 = 12.2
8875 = 12.2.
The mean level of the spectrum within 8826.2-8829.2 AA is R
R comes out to 12.6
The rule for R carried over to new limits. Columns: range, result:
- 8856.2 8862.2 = 13.5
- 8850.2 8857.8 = 13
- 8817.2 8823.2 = 11.8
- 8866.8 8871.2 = 13.4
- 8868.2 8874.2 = 12.8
